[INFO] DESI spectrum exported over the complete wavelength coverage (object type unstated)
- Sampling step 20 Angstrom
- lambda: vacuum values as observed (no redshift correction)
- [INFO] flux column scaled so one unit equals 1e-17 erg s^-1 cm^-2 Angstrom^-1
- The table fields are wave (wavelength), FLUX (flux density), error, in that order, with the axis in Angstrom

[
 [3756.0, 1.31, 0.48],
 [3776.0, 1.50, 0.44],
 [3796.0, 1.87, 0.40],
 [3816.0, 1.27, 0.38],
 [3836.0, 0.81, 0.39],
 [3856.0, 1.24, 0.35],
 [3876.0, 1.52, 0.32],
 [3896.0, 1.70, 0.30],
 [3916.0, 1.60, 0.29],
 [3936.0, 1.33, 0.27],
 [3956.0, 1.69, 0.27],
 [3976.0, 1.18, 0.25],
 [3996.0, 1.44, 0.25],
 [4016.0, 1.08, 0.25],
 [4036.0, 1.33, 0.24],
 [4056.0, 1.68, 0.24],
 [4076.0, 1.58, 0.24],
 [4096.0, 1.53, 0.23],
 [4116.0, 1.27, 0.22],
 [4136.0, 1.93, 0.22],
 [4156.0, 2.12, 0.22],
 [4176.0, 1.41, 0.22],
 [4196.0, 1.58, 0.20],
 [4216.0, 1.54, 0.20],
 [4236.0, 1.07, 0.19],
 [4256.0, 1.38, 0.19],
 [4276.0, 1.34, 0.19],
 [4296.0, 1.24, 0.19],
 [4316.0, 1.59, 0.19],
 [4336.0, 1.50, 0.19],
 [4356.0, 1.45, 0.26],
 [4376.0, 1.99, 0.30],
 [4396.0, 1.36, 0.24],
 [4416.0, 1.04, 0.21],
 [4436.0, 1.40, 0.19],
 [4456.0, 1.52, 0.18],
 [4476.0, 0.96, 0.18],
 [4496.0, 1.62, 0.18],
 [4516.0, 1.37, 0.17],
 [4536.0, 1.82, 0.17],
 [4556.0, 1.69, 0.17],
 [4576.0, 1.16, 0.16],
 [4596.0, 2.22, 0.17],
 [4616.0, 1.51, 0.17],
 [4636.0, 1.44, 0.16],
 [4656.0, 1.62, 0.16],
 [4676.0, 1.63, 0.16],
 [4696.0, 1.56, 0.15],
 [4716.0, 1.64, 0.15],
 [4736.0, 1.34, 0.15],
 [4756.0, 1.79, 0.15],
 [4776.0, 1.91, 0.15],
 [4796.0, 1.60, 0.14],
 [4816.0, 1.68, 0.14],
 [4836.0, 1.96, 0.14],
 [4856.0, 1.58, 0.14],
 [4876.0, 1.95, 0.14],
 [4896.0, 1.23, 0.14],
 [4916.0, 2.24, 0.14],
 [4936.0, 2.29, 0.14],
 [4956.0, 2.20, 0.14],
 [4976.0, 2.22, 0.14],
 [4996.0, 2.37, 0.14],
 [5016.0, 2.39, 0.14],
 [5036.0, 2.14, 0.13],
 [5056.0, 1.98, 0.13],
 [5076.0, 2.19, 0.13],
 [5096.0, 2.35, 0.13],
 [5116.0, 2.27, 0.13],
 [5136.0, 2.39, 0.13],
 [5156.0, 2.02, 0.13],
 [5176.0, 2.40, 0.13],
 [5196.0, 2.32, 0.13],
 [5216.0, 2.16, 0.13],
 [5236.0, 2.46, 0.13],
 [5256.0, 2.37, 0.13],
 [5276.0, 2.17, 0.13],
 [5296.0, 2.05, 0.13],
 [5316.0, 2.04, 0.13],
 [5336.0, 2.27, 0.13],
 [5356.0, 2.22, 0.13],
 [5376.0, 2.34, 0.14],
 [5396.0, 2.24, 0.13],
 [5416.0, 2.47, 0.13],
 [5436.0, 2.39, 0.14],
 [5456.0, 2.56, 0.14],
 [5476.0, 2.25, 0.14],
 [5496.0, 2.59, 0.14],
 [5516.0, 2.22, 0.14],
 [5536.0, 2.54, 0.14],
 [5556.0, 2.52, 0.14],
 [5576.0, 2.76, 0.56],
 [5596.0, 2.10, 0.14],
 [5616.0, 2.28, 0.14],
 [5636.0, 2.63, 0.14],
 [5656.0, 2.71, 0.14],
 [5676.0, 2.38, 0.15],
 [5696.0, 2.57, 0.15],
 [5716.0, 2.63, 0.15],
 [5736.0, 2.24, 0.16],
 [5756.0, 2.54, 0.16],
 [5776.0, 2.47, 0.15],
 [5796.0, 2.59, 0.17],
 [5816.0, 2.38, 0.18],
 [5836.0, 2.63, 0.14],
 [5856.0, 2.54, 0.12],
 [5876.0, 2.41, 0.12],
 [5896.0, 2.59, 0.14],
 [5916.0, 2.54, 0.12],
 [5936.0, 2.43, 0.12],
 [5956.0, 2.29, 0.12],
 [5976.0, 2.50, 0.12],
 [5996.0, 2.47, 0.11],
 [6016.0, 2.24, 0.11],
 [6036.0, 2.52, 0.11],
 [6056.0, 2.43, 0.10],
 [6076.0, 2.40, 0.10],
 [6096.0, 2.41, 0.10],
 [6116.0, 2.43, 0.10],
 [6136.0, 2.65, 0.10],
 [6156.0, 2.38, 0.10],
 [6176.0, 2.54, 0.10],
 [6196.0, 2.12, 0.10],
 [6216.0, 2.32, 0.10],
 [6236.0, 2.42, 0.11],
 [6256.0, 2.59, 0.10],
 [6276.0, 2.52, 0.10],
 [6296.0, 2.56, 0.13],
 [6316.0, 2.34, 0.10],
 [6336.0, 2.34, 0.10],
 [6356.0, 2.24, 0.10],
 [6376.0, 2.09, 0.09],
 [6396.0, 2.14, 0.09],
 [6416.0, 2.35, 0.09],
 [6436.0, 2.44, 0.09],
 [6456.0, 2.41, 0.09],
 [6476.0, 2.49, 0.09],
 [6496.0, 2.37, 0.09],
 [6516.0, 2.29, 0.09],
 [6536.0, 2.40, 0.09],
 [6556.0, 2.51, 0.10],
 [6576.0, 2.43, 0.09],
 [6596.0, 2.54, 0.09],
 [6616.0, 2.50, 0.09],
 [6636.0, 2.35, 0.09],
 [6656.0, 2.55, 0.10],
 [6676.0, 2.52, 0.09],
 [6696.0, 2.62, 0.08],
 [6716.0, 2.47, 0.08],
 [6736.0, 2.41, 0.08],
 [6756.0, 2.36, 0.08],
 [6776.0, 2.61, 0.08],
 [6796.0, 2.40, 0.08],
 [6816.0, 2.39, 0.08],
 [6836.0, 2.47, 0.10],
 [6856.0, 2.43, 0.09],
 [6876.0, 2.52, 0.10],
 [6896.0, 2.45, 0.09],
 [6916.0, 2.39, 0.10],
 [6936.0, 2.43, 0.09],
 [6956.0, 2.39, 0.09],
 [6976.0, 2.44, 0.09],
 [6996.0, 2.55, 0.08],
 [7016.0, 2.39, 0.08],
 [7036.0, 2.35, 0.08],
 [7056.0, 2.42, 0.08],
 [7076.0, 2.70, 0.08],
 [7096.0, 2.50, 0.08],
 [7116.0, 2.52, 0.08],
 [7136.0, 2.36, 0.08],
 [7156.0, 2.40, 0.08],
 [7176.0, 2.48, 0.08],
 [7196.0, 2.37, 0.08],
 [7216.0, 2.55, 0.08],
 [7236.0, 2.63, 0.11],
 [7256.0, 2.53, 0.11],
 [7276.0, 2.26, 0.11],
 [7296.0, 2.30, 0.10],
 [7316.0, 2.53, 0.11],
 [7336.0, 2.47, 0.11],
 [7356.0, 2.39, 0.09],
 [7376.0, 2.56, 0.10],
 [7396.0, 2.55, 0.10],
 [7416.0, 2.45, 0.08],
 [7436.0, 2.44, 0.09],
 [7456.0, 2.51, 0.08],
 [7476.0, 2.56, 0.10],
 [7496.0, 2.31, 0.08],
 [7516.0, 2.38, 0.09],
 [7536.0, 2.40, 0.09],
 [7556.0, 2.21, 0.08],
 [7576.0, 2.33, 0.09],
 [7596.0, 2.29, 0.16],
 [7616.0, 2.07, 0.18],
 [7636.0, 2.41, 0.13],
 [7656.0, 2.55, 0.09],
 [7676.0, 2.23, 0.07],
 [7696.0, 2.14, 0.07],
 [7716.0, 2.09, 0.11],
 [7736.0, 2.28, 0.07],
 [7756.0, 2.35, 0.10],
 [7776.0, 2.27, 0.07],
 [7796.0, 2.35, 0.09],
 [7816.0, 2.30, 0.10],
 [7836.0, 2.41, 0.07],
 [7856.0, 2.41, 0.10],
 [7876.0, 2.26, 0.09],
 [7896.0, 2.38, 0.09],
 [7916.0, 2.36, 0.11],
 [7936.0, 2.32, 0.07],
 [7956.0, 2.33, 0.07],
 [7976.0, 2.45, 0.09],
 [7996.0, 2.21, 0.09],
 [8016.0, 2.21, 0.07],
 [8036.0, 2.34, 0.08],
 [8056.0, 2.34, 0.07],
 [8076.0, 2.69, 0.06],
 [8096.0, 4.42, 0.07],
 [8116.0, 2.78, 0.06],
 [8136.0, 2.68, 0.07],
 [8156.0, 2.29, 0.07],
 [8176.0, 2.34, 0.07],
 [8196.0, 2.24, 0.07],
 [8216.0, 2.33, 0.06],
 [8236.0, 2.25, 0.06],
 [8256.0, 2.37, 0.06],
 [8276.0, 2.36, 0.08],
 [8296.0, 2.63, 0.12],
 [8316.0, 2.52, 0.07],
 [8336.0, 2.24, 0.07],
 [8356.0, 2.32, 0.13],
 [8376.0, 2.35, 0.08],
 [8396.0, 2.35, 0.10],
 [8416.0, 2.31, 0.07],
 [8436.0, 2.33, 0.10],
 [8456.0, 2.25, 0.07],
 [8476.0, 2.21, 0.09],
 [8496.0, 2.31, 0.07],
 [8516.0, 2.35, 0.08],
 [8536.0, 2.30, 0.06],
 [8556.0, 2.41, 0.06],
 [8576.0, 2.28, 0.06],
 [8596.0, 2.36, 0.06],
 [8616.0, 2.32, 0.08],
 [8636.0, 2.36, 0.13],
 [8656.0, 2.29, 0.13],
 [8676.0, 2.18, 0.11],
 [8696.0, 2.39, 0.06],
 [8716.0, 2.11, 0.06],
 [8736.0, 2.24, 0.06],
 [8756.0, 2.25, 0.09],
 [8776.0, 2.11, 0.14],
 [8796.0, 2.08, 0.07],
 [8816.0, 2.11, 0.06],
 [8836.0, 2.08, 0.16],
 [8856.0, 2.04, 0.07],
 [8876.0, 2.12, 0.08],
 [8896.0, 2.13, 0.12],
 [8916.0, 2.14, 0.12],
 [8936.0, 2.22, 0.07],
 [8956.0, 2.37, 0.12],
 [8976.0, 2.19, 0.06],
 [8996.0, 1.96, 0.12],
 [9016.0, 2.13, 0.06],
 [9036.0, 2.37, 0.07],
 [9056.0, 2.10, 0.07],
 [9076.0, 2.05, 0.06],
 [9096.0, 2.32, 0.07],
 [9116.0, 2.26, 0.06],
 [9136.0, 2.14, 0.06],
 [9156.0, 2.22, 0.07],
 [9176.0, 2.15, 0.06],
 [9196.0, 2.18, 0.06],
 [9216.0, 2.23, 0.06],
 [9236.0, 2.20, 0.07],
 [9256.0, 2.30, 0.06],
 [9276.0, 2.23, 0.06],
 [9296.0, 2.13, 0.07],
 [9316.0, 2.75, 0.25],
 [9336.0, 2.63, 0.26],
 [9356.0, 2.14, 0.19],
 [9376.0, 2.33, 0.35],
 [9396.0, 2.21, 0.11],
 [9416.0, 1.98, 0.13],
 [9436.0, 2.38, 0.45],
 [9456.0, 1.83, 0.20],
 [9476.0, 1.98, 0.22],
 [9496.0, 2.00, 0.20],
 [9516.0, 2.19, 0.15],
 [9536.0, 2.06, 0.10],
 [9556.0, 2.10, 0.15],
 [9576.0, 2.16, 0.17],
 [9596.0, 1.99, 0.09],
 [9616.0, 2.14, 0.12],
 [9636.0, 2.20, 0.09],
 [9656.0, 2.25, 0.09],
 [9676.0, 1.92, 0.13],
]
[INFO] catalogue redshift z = 0.23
